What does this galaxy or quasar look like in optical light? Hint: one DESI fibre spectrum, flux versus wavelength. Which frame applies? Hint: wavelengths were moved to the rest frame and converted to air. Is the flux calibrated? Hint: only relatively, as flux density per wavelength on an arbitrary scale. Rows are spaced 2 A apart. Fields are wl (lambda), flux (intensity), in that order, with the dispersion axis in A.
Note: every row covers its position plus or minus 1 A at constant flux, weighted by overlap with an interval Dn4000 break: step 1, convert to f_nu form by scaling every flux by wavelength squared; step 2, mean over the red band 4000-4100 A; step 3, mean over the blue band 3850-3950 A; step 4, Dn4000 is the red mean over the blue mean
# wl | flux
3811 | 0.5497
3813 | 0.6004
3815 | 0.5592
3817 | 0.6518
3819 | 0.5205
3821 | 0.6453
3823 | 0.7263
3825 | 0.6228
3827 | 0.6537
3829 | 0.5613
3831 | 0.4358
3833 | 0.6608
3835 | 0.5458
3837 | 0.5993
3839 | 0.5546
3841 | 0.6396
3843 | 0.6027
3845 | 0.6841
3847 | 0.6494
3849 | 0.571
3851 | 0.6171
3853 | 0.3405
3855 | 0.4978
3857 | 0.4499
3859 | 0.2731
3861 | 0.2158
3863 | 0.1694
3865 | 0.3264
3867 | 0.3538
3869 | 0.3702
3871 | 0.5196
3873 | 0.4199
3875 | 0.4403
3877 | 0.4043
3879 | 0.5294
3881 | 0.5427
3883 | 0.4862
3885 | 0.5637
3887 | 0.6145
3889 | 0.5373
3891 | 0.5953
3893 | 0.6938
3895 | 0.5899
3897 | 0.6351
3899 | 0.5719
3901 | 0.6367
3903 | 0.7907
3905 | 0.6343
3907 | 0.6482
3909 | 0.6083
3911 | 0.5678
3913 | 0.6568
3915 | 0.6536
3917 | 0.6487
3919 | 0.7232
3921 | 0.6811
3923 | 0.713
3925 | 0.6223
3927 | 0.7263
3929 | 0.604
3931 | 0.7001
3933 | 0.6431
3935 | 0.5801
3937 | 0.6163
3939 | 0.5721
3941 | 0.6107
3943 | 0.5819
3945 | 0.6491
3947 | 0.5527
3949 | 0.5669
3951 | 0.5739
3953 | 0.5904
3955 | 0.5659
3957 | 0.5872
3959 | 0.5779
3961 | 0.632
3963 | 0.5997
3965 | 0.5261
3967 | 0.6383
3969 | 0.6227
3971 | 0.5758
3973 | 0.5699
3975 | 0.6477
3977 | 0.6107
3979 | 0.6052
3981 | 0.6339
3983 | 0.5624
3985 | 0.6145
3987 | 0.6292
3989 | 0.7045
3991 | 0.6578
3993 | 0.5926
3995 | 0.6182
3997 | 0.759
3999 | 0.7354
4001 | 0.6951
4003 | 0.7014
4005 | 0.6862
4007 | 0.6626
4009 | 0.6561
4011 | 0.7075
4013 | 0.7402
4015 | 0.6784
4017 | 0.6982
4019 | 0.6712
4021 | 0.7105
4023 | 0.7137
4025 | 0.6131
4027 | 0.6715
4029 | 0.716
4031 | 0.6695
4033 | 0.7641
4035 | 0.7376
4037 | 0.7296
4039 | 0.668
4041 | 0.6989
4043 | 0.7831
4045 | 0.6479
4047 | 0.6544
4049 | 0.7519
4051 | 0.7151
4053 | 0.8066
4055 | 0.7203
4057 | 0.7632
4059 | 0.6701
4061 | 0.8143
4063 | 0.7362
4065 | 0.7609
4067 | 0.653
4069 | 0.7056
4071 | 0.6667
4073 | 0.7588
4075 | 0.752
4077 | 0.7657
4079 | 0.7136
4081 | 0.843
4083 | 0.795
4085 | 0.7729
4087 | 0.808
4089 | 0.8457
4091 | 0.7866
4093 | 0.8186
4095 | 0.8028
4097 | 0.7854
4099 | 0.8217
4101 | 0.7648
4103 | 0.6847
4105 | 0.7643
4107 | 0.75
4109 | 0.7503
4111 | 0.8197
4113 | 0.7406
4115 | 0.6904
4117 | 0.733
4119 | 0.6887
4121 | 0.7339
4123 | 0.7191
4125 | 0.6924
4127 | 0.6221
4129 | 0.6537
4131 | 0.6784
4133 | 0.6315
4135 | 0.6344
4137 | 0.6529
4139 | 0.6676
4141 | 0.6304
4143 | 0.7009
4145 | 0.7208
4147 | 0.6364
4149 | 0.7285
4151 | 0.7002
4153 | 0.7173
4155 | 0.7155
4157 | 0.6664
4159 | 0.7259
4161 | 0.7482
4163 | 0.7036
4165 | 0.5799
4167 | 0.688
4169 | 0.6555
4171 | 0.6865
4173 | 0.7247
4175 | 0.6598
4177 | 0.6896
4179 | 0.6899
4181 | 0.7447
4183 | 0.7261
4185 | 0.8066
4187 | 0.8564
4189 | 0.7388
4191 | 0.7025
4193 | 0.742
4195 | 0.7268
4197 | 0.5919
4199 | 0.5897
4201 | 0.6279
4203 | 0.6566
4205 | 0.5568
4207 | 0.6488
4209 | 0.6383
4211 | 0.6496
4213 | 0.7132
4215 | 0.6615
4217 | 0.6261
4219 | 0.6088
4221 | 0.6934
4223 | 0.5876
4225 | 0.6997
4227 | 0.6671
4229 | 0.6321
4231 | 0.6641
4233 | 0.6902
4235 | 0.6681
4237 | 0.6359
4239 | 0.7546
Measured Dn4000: 1.4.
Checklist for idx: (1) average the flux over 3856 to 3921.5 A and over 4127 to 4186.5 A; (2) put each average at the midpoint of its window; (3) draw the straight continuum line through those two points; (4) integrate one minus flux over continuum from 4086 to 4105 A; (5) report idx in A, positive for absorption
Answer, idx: -3.99 A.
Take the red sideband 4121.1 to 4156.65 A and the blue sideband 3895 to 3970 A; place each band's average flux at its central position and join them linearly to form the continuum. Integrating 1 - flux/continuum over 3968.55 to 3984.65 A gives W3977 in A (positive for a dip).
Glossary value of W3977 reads 0.8 A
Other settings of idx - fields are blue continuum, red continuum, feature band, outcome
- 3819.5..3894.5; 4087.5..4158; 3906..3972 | -4.6 A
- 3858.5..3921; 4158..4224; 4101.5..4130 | -3.3 A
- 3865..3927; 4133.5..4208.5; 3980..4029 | -3.9 A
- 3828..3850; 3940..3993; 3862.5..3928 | 3.1 A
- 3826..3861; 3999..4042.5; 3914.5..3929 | -1.6 A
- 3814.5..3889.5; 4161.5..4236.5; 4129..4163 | -1.7 A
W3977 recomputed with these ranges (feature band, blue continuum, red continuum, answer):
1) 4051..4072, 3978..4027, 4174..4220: -1.8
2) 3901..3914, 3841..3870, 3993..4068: -3.2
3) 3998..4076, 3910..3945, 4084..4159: -2.6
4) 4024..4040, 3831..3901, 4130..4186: -2.2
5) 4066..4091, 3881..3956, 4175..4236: -4.1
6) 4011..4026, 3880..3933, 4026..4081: 0.3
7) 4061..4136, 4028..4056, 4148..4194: -2.5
